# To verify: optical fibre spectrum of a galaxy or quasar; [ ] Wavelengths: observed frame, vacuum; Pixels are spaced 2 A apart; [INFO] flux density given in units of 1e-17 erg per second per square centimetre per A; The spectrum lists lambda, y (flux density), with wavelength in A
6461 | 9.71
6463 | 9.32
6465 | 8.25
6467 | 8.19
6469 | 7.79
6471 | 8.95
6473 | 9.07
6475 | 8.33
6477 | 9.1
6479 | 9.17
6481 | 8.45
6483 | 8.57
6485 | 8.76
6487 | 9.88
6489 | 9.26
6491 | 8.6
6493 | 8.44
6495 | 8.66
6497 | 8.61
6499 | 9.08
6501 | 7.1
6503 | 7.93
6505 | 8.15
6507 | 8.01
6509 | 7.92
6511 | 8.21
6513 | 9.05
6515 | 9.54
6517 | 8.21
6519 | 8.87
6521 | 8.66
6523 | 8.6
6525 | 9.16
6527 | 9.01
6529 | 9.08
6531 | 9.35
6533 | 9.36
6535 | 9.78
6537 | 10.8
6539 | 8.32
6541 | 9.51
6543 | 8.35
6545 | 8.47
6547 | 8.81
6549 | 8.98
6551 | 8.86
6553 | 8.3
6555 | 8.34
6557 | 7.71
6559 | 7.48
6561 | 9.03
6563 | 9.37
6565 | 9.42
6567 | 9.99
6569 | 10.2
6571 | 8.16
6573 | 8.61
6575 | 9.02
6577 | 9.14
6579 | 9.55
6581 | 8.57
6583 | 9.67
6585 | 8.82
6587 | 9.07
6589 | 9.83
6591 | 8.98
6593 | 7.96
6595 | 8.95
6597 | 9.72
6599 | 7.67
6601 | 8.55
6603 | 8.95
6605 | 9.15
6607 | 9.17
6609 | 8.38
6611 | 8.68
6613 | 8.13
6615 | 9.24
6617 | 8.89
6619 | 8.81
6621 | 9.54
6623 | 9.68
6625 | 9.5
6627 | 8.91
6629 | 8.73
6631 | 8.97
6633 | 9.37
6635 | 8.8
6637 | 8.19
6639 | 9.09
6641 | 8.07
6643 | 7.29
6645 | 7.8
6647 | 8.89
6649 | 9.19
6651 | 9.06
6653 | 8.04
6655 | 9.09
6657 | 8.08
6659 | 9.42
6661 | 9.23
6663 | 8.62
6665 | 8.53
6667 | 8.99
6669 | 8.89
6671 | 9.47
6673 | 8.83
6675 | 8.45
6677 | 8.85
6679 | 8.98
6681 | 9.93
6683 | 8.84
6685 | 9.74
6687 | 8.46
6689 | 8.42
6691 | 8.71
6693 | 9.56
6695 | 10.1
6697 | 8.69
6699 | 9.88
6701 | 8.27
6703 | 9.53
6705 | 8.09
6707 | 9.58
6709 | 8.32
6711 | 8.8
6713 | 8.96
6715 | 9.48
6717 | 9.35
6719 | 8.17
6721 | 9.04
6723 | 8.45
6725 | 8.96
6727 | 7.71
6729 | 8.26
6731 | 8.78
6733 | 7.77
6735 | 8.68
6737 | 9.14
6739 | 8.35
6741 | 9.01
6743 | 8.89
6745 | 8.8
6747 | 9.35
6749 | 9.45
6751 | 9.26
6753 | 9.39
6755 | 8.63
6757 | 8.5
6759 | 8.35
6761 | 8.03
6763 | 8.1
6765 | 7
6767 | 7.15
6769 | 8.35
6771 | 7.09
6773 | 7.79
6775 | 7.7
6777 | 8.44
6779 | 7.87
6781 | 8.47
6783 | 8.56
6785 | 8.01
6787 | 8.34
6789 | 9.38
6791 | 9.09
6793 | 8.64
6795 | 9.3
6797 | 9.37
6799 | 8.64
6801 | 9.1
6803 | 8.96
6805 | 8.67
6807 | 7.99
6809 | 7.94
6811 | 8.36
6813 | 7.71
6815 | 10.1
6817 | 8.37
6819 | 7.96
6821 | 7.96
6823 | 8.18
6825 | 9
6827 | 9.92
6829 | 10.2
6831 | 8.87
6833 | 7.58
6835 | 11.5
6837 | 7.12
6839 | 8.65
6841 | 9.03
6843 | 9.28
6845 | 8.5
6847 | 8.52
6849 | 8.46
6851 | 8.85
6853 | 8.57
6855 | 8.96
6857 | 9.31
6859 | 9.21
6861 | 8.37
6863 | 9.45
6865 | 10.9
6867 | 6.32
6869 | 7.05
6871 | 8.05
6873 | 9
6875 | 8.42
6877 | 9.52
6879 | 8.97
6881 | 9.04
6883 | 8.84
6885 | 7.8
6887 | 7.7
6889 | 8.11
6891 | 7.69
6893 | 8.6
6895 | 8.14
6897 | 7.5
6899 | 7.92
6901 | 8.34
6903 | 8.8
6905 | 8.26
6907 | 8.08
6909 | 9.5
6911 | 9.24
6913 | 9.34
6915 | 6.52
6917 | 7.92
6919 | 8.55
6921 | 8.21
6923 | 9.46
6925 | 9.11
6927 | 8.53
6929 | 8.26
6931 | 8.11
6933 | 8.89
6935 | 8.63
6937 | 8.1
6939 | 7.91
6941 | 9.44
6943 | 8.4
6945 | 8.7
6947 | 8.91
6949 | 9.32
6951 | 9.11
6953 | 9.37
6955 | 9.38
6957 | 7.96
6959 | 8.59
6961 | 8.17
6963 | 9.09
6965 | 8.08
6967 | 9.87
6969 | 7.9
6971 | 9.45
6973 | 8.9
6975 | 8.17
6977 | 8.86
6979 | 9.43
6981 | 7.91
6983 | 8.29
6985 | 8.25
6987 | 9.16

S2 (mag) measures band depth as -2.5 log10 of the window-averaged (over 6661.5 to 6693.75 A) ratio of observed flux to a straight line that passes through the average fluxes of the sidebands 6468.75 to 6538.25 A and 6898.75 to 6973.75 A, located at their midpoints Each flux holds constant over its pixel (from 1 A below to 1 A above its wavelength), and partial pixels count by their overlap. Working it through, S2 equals -0.03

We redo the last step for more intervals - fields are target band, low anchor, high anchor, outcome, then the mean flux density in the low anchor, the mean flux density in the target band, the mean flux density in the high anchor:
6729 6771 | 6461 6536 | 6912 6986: 0.021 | 8.73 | 8.51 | 8.62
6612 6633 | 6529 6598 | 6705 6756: -0.014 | 9.02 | 9.06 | 8.81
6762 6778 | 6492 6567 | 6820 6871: 0.140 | 8.73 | 7.7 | 8.78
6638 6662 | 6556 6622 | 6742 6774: 0.015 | 8.92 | 8.6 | 8.38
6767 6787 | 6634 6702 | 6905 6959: 0.098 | 8.84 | 8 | 8.64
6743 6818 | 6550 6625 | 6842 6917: 0.019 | 8.92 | 8.5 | 8.51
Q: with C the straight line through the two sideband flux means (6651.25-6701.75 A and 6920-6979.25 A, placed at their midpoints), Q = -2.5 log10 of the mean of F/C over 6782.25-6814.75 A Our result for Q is 0.02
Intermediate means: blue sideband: 8.97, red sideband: 8.73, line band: 8.66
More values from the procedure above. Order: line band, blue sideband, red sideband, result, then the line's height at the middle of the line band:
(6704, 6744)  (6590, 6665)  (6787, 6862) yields 0.01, 8.78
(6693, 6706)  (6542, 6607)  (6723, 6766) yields -0.06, 8.66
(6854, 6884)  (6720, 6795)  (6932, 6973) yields -0.02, 8.64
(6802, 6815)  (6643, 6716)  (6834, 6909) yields 0.03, 8.69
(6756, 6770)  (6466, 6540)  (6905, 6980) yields 0.10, 8.71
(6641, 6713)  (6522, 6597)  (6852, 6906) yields -0.01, 8.81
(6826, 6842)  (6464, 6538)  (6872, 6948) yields -0.07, 8.54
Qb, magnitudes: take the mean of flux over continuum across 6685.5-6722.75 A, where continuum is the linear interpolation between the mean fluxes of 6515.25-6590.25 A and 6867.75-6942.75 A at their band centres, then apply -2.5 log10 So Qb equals -0.028 mag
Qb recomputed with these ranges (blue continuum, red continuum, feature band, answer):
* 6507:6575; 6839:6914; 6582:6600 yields -0.02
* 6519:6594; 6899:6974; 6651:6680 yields 0.01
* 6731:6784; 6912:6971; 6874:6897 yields 0.02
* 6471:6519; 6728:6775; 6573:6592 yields -0.07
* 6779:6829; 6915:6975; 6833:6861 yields -0.02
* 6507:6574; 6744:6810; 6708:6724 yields -0.03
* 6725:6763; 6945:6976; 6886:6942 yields 0.05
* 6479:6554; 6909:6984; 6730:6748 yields 0.00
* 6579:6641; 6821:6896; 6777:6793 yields 0.03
